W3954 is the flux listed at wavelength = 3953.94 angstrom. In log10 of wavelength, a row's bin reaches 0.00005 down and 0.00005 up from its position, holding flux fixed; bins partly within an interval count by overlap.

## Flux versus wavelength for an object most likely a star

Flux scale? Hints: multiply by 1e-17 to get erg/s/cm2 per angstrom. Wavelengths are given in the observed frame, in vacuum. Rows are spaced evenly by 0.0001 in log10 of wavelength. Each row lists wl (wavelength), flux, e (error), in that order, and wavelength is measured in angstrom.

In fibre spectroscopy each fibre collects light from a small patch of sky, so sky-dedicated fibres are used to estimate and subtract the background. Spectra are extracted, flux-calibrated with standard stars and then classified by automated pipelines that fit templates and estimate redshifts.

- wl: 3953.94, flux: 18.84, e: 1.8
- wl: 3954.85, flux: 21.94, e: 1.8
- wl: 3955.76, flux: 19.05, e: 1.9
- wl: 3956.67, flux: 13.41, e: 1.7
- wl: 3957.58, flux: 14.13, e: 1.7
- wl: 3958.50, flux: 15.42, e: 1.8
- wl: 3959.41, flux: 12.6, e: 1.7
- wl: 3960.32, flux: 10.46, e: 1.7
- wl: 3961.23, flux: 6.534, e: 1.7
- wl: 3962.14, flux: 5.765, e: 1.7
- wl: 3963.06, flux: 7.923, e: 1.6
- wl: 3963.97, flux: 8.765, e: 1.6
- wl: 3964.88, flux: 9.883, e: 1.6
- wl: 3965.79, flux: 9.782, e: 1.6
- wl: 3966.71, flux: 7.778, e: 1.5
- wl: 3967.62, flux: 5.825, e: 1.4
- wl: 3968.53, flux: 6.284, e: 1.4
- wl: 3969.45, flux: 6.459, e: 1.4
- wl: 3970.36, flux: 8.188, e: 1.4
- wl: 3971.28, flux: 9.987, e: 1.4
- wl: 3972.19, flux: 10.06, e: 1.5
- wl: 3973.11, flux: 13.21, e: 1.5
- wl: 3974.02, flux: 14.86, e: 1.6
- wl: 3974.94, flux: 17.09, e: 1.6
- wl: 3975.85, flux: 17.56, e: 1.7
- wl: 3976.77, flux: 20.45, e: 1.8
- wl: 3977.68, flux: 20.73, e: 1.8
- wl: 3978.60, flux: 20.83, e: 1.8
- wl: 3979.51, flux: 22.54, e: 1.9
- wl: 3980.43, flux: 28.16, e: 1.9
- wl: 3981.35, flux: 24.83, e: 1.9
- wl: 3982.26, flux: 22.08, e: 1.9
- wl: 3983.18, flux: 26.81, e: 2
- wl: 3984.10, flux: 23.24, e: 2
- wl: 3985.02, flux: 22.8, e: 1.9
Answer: 18.84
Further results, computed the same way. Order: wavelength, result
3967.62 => 5.825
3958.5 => 15.42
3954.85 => 21.94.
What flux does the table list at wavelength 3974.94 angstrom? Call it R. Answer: 17.09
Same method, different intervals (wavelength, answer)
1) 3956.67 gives 13.41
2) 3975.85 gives 17.56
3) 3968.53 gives 6.284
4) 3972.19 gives 10.06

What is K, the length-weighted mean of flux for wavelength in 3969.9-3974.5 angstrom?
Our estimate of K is 11.3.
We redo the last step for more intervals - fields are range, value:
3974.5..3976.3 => 17.4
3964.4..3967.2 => 9.11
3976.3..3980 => 21.2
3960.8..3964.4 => 7.24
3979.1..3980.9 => 25.3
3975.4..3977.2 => 18.9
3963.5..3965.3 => 9.33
